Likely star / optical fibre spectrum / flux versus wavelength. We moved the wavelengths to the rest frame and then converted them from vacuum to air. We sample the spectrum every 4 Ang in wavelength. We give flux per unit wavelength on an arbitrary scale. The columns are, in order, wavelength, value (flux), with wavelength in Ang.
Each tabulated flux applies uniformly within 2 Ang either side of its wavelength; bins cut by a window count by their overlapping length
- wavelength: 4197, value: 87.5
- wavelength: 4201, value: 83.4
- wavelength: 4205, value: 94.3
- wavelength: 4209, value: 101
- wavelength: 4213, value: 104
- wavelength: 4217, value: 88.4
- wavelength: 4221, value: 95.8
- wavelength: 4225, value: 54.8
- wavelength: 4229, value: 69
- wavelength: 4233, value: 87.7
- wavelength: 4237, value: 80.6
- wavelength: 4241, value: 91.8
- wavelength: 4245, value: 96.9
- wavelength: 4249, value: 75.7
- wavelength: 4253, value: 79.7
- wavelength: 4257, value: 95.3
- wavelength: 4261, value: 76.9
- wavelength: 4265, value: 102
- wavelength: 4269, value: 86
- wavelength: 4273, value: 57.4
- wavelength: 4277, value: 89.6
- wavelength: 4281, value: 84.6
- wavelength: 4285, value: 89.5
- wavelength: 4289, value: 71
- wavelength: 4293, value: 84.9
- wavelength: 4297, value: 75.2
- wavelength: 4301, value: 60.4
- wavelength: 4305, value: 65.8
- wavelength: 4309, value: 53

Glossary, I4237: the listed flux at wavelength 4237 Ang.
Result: 80.6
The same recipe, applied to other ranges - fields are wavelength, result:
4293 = 84.9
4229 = 69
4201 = 83.4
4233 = 87.7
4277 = 89.6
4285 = 89.5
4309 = 53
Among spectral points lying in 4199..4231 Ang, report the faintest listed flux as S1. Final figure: 54.8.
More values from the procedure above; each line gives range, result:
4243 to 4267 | 75.7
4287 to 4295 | 71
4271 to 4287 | 57.4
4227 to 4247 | 69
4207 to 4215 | 101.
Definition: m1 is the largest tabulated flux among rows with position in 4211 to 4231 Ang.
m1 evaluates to 104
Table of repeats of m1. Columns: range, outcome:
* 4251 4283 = 102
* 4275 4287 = 89.6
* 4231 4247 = 96.9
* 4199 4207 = 94.3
